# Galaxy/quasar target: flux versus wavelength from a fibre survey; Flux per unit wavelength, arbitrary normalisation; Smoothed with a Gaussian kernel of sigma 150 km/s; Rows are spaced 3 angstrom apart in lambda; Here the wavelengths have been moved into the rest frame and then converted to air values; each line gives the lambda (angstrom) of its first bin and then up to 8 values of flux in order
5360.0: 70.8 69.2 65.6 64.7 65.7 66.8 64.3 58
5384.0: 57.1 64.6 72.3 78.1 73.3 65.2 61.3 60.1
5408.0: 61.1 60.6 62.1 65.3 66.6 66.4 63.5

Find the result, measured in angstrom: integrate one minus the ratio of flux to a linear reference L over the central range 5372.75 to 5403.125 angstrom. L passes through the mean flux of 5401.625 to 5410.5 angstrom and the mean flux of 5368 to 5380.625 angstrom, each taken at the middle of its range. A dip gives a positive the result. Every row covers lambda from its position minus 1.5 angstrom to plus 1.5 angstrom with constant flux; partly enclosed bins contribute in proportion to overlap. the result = -1.5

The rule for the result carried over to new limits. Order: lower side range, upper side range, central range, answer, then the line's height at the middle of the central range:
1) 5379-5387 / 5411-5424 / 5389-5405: -2.0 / 61.4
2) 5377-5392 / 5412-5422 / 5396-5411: 0.3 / 64.2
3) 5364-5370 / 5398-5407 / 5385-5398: -1.7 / 63.1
